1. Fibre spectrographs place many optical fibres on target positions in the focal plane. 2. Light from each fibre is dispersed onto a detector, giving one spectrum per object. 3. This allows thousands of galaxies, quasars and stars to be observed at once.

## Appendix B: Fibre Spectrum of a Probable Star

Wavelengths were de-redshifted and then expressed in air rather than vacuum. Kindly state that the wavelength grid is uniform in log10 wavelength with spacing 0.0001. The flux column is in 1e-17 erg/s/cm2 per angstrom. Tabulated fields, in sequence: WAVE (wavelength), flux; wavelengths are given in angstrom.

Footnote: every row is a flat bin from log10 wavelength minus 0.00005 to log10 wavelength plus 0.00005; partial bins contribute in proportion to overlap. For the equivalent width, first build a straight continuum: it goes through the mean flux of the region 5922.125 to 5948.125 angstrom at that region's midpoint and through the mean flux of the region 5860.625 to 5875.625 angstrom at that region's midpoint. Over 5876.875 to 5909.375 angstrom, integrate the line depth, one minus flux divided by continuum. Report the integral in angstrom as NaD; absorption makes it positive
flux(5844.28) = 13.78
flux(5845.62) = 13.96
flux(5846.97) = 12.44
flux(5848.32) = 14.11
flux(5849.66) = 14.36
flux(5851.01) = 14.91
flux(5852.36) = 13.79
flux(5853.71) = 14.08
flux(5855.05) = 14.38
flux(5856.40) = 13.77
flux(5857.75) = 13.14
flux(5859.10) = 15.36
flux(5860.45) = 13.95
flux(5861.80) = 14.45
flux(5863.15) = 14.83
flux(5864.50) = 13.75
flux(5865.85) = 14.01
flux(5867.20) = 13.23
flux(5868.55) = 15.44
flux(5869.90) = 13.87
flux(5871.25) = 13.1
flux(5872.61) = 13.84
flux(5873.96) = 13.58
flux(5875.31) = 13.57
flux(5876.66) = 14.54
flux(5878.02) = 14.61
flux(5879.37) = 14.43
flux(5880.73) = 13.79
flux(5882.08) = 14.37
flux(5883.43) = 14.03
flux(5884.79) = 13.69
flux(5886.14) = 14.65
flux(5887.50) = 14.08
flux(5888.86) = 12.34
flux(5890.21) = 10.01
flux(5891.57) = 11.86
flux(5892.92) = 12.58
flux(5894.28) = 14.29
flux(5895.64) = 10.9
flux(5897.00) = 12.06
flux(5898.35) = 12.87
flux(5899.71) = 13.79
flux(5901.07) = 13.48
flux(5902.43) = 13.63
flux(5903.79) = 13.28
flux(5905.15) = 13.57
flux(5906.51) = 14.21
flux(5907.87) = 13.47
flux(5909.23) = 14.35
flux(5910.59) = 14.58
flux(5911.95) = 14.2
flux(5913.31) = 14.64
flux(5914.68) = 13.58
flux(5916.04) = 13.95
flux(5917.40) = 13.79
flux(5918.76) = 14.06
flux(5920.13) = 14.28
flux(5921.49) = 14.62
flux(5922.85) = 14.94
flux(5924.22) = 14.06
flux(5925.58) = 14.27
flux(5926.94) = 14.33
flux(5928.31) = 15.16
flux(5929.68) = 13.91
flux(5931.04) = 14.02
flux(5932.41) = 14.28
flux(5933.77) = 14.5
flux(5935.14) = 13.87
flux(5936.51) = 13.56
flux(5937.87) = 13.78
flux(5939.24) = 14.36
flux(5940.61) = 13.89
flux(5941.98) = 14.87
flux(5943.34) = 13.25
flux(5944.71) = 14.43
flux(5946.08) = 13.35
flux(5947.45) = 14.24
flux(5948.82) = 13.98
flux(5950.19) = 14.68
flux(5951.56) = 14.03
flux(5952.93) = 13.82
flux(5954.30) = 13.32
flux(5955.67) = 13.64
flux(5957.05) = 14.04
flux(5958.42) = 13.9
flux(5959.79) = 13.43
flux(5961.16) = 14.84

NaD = 1.6 angstrom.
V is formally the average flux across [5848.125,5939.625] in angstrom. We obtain 13.9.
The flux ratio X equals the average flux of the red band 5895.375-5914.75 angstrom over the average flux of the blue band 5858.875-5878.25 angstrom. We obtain 0.96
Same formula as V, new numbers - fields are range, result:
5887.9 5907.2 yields 12.8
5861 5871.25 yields 14.2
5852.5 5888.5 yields 14.1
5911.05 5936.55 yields 14.2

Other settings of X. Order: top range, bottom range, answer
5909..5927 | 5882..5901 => 1.10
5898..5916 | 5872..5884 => 0.98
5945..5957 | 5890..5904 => 1.10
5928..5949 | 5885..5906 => 1.09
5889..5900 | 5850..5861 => 0.86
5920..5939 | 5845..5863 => 1.01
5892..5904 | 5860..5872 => 0.92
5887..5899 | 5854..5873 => 0.87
